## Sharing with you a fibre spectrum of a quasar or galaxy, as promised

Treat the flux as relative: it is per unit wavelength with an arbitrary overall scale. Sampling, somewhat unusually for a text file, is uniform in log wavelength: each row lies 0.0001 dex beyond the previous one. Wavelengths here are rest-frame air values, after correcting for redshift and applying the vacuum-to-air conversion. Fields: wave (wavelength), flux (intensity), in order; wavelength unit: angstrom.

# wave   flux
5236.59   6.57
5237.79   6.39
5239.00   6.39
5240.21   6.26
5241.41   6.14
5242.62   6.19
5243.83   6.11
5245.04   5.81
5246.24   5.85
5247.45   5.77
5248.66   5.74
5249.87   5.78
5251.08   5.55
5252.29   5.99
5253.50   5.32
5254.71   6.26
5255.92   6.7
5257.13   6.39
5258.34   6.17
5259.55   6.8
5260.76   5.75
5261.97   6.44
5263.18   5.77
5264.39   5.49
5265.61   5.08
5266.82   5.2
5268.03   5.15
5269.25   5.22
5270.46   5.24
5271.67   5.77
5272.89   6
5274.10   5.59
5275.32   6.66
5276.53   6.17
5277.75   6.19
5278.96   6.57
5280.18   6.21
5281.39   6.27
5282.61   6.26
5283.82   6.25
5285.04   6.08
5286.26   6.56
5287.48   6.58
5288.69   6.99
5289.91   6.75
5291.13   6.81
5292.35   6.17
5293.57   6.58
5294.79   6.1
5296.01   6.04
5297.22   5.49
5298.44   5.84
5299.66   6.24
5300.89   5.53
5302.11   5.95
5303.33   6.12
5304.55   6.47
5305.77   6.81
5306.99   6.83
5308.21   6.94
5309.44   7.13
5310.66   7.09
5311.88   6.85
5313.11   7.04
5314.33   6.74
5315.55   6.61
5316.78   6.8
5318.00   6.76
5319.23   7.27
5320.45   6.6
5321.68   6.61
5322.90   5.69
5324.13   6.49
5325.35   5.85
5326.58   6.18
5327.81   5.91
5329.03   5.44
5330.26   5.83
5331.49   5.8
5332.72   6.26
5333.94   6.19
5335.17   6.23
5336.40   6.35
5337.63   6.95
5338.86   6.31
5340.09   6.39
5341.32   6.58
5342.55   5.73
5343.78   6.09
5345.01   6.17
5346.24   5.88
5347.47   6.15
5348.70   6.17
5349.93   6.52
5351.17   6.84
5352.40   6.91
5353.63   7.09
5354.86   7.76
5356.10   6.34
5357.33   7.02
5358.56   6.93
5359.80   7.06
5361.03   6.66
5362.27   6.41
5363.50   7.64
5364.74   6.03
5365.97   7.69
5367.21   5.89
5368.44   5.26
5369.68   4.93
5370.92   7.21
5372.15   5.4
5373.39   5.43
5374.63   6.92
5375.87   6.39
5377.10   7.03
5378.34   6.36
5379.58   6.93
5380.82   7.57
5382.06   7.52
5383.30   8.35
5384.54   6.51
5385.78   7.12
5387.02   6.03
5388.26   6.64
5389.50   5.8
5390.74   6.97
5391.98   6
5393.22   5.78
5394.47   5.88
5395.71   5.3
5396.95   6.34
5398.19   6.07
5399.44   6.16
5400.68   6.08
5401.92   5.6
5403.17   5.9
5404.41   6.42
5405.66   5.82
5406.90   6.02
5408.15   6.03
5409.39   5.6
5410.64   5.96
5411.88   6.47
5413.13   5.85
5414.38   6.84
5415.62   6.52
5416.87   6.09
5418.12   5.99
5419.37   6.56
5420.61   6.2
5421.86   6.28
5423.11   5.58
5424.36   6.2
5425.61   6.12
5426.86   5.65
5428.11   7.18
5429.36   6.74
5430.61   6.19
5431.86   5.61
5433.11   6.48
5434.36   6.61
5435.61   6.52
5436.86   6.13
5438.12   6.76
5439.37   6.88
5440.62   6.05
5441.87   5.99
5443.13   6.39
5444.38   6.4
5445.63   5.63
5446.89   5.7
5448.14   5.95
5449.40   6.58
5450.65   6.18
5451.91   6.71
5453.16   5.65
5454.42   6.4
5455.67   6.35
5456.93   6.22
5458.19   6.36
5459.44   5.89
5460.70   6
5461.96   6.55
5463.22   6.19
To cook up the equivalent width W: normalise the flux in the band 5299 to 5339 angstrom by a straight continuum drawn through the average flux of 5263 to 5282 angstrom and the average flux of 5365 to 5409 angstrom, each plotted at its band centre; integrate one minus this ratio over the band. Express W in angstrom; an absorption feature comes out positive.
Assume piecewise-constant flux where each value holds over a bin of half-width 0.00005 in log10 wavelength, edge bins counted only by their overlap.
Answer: -2.8 angstrom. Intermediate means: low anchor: 5.79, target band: 6.42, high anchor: 6.32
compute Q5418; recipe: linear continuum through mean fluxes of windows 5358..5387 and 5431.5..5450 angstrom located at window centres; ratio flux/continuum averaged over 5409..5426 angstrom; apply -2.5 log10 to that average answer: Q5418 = 0.04 mag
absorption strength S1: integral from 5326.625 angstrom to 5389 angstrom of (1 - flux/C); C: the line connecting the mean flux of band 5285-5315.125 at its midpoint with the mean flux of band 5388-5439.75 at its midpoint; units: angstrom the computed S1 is -1.7 angstrom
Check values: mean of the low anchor 6.48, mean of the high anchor 6.18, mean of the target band 6.49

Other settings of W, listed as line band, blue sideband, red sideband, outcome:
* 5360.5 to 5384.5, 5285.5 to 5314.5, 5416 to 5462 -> -0.98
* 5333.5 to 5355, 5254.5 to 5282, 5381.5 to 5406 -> -0.91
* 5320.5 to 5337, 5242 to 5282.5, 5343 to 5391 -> 0.70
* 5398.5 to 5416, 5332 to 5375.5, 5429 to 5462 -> 0.67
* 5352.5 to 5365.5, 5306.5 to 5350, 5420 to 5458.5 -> -1.12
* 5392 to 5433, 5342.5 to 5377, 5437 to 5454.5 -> 1.42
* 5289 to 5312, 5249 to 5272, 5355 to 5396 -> -1.34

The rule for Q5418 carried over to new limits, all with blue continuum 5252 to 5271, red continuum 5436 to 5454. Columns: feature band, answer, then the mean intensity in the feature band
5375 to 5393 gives -0.12 mag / 6.78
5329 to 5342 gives -0.05 mag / 6.24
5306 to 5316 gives -0.17 mag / 6.91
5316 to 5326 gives -0.10 mag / 6.51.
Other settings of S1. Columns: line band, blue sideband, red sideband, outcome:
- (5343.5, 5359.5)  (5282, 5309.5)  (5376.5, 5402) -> -0.5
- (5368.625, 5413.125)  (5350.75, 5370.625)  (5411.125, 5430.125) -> 1.3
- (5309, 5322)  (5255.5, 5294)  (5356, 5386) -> -1.1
